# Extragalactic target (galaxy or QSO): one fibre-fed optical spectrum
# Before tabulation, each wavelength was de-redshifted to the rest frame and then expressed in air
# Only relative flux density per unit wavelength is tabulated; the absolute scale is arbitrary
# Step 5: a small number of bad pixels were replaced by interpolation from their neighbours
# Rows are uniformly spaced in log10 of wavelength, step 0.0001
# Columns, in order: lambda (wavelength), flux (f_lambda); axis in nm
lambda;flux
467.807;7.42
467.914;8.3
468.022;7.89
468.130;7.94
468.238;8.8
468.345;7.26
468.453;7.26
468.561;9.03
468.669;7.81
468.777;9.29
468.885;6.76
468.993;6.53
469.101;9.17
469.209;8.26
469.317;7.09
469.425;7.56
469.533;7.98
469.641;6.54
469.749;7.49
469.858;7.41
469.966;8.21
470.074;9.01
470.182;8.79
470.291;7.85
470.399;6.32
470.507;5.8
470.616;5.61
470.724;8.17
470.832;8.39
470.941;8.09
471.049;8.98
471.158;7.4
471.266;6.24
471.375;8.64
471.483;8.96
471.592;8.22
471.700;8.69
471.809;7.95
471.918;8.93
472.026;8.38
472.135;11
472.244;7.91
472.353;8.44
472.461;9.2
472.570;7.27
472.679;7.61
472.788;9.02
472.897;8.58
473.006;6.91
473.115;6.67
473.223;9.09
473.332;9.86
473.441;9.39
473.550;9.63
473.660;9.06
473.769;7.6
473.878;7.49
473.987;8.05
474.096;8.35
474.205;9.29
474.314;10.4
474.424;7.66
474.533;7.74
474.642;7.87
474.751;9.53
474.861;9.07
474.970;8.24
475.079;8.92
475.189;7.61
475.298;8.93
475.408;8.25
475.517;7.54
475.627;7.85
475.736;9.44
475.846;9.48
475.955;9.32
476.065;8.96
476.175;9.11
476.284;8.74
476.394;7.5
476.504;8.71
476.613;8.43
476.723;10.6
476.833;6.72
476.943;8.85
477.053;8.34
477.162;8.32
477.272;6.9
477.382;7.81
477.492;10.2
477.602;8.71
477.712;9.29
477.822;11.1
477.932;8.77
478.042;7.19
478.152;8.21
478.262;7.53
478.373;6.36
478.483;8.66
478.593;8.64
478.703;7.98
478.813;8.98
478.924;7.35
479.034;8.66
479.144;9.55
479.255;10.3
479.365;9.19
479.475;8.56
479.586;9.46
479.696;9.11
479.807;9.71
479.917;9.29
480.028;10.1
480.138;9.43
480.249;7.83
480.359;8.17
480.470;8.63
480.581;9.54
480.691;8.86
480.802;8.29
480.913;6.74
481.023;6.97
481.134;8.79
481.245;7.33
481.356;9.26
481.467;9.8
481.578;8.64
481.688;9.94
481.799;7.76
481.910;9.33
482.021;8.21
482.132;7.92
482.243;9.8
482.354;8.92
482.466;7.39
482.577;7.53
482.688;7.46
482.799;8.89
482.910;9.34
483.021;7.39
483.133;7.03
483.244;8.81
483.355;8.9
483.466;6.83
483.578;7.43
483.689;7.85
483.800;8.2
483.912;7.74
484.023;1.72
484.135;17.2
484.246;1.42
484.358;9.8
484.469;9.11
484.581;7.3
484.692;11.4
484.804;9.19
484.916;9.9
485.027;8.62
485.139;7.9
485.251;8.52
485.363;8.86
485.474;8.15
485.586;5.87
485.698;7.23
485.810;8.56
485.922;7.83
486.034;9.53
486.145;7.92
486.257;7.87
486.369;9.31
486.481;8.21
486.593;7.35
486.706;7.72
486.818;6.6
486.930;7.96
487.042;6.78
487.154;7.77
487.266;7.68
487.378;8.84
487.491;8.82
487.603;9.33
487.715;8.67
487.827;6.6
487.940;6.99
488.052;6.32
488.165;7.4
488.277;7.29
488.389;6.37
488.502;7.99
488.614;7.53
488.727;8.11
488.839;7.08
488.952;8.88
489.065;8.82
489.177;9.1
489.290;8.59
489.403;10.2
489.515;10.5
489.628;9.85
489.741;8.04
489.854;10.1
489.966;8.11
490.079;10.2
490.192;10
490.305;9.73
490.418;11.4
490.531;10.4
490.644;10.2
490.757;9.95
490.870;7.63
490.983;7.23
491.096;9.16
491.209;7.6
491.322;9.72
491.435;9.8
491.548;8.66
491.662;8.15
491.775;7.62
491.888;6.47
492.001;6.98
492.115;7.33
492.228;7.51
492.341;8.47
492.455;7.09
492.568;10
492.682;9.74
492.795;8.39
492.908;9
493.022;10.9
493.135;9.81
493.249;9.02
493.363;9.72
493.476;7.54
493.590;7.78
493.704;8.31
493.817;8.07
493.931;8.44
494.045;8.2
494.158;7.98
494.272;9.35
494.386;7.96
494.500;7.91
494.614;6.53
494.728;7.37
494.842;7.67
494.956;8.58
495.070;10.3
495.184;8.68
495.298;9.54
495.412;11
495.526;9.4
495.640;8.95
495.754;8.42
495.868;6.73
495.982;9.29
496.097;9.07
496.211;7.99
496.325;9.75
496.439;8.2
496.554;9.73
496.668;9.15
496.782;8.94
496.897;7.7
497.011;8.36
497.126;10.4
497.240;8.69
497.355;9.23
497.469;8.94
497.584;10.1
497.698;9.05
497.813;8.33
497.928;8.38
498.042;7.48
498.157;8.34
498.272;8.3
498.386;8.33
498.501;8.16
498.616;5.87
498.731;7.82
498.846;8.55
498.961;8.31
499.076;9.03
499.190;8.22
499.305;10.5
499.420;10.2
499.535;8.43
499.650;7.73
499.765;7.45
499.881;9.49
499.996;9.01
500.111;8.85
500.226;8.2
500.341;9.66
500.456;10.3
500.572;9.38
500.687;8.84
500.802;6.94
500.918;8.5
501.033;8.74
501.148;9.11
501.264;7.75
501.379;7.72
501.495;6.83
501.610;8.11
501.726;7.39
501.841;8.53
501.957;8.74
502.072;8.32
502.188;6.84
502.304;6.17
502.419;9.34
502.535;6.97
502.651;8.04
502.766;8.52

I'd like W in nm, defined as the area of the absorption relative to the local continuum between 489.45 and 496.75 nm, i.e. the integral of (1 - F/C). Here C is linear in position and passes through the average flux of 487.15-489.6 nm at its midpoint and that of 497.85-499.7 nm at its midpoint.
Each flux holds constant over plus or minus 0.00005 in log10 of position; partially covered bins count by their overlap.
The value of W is -0.48 nm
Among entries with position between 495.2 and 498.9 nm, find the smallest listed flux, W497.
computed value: 5.87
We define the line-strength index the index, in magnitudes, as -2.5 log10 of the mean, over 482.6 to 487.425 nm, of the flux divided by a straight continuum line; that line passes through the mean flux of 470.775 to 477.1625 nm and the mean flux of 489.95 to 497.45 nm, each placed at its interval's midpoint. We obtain 0.07 mag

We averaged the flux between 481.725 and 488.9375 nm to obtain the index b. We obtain 8.03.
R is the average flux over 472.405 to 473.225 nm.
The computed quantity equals 7.99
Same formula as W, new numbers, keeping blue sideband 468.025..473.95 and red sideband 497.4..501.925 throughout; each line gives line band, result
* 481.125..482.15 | -0.06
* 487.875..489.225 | 0.11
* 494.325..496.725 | -0.07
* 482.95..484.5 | 0.08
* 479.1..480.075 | -0.15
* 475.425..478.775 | -0.15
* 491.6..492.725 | 0.06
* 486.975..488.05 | 0.06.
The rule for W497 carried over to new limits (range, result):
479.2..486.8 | 1.42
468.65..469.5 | 6.53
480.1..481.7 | 6.74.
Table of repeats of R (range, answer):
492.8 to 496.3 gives 8.66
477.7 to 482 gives 8.69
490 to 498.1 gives 8.75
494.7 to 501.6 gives 8.67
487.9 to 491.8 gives 8.72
